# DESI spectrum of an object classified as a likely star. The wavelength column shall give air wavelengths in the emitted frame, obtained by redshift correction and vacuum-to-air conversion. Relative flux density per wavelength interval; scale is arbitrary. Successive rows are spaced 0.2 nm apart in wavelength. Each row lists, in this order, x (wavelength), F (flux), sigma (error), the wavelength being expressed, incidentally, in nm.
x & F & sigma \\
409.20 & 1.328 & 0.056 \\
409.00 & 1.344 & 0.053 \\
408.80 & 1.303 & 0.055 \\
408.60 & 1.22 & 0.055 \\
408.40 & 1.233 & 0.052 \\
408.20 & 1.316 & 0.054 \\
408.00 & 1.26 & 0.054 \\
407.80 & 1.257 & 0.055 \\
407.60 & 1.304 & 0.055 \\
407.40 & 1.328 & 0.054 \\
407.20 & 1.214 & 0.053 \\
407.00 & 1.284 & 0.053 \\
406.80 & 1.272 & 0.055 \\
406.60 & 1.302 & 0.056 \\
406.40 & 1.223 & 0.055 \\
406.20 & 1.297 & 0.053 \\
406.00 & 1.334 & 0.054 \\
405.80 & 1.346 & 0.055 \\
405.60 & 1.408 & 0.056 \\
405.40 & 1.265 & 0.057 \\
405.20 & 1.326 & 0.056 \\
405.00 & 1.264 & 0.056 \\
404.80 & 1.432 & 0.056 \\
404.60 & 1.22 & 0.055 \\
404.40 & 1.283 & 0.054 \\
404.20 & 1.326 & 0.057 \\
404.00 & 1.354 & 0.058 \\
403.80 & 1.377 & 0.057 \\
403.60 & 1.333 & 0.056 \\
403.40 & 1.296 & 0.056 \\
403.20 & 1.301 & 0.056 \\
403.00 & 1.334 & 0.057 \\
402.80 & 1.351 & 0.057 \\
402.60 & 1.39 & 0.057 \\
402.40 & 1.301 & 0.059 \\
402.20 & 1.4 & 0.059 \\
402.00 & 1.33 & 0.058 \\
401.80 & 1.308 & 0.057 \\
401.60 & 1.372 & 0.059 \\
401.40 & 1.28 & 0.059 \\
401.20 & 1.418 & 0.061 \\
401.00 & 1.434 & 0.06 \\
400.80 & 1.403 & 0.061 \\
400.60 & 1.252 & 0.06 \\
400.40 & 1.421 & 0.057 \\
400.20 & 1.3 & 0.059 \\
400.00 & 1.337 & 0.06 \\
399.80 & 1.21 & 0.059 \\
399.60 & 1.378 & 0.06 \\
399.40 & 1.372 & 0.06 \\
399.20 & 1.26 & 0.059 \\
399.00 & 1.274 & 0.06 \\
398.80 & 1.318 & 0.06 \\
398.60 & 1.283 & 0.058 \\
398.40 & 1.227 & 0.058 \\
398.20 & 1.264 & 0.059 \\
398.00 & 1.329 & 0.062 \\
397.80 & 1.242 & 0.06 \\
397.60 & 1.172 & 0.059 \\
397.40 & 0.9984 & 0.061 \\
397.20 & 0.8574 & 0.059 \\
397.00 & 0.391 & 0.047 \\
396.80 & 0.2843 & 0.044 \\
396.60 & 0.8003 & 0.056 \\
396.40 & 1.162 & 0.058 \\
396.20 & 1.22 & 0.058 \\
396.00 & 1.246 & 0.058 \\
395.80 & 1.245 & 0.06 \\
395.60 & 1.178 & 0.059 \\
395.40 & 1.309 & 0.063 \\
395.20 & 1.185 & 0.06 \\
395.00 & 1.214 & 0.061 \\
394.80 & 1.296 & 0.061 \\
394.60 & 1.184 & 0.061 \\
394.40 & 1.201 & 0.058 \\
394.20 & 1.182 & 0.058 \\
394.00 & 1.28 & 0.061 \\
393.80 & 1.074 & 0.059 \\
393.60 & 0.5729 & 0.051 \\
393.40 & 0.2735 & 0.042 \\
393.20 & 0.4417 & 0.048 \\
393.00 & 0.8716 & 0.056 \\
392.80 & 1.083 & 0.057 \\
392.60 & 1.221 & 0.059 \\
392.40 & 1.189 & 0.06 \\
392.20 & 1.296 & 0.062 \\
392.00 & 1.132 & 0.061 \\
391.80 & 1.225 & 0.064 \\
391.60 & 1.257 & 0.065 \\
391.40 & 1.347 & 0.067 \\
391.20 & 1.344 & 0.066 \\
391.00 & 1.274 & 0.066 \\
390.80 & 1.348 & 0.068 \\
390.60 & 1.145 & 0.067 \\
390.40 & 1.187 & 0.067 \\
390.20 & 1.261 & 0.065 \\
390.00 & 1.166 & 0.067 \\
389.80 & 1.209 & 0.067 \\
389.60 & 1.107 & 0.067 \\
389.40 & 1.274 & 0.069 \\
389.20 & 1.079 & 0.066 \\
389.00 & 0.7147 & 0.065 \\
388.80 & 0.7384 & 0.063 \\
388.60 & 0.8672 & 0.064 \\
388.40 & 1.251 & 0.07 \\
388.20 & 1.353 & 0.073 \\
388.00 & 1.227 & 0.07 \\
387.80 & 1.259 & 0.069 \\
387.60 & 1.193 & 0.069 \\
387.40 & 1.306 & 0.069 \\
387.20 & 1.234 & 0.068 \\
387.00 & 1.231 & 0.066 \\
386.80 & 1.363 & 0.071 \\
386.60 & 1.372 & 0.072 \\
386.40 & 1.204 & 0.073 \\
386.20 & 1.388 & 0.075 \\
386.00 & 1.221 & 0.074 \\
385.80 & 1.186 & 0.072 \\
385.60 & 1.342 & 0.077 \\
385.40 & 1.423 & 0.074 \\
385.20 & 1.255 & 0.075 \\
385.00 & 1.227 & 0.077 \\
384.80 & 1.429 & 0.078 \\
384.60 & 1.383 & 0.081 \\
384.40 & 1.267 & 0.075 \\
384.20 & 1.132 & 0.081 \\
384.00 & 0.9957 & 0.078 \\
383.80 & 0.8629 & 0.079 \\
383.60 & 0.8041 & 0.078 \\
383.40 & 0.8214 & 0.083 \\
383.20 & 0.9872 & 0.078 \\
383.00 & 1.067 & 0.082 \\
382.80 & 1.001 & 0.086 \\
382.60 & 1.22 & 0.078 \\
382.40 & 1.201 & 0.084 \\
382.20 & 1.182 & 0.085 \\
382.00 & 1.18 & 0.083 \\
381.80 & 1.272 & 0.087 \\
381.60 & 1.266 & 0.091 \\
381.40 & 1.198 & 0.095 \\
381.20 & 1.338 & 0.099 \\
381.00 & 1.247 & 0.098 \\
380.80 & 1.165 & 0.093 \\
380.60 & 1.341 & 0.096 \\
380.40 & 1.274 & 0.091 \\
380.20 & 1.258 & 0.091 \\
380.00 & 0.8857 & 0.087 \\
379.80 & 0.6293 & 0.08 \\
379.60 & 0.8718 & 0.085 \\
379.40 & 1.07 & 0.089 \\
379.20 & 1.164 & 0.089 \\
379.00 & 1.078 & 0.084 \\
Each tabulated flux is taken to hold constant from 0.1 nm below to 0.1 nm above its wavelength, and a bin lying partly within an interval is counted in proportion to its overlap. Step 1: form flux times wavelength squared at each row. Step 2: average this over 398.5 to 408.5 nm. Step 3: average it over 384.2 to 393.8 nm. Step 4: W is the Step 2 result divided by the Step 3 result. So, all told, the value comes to 1.22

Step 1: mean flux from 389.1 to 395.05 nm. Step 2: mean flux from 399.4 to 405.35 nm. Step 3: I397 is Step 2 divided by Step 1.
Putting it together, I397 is 1.2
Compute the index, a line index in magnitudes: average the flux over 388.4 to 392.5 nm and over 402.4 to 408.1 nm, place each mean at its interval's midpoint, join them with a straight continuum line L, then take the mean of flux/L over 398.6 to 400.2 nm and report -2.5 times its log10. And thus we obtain -0.05 mag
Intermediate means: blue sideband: 1.16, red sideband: 1.31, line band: 1.31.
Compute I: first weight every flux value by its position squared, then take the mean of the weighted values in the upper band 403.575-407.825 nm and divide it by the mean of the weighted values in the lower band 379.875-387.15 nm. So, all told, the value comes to 1.2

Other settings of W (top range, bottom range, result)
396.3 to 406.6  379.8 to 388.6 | 1.15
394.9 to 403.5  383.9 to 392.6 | 1.06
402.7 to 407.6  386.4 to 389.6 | 1.23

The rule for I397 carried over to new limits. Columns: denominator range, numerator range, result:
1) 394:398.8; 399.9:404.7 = 1.20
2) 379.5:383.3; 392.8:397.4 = 0.86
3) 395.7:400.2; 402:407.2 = 1.16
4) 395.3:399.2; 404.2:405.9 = 1.20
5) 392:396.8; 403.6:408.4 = 1.23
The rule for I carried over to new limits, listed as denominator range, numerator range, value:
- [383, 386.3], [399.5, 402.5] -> 1.25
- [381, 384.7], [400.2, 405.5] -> 1.32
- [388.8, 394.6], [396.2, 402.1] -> 1.14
